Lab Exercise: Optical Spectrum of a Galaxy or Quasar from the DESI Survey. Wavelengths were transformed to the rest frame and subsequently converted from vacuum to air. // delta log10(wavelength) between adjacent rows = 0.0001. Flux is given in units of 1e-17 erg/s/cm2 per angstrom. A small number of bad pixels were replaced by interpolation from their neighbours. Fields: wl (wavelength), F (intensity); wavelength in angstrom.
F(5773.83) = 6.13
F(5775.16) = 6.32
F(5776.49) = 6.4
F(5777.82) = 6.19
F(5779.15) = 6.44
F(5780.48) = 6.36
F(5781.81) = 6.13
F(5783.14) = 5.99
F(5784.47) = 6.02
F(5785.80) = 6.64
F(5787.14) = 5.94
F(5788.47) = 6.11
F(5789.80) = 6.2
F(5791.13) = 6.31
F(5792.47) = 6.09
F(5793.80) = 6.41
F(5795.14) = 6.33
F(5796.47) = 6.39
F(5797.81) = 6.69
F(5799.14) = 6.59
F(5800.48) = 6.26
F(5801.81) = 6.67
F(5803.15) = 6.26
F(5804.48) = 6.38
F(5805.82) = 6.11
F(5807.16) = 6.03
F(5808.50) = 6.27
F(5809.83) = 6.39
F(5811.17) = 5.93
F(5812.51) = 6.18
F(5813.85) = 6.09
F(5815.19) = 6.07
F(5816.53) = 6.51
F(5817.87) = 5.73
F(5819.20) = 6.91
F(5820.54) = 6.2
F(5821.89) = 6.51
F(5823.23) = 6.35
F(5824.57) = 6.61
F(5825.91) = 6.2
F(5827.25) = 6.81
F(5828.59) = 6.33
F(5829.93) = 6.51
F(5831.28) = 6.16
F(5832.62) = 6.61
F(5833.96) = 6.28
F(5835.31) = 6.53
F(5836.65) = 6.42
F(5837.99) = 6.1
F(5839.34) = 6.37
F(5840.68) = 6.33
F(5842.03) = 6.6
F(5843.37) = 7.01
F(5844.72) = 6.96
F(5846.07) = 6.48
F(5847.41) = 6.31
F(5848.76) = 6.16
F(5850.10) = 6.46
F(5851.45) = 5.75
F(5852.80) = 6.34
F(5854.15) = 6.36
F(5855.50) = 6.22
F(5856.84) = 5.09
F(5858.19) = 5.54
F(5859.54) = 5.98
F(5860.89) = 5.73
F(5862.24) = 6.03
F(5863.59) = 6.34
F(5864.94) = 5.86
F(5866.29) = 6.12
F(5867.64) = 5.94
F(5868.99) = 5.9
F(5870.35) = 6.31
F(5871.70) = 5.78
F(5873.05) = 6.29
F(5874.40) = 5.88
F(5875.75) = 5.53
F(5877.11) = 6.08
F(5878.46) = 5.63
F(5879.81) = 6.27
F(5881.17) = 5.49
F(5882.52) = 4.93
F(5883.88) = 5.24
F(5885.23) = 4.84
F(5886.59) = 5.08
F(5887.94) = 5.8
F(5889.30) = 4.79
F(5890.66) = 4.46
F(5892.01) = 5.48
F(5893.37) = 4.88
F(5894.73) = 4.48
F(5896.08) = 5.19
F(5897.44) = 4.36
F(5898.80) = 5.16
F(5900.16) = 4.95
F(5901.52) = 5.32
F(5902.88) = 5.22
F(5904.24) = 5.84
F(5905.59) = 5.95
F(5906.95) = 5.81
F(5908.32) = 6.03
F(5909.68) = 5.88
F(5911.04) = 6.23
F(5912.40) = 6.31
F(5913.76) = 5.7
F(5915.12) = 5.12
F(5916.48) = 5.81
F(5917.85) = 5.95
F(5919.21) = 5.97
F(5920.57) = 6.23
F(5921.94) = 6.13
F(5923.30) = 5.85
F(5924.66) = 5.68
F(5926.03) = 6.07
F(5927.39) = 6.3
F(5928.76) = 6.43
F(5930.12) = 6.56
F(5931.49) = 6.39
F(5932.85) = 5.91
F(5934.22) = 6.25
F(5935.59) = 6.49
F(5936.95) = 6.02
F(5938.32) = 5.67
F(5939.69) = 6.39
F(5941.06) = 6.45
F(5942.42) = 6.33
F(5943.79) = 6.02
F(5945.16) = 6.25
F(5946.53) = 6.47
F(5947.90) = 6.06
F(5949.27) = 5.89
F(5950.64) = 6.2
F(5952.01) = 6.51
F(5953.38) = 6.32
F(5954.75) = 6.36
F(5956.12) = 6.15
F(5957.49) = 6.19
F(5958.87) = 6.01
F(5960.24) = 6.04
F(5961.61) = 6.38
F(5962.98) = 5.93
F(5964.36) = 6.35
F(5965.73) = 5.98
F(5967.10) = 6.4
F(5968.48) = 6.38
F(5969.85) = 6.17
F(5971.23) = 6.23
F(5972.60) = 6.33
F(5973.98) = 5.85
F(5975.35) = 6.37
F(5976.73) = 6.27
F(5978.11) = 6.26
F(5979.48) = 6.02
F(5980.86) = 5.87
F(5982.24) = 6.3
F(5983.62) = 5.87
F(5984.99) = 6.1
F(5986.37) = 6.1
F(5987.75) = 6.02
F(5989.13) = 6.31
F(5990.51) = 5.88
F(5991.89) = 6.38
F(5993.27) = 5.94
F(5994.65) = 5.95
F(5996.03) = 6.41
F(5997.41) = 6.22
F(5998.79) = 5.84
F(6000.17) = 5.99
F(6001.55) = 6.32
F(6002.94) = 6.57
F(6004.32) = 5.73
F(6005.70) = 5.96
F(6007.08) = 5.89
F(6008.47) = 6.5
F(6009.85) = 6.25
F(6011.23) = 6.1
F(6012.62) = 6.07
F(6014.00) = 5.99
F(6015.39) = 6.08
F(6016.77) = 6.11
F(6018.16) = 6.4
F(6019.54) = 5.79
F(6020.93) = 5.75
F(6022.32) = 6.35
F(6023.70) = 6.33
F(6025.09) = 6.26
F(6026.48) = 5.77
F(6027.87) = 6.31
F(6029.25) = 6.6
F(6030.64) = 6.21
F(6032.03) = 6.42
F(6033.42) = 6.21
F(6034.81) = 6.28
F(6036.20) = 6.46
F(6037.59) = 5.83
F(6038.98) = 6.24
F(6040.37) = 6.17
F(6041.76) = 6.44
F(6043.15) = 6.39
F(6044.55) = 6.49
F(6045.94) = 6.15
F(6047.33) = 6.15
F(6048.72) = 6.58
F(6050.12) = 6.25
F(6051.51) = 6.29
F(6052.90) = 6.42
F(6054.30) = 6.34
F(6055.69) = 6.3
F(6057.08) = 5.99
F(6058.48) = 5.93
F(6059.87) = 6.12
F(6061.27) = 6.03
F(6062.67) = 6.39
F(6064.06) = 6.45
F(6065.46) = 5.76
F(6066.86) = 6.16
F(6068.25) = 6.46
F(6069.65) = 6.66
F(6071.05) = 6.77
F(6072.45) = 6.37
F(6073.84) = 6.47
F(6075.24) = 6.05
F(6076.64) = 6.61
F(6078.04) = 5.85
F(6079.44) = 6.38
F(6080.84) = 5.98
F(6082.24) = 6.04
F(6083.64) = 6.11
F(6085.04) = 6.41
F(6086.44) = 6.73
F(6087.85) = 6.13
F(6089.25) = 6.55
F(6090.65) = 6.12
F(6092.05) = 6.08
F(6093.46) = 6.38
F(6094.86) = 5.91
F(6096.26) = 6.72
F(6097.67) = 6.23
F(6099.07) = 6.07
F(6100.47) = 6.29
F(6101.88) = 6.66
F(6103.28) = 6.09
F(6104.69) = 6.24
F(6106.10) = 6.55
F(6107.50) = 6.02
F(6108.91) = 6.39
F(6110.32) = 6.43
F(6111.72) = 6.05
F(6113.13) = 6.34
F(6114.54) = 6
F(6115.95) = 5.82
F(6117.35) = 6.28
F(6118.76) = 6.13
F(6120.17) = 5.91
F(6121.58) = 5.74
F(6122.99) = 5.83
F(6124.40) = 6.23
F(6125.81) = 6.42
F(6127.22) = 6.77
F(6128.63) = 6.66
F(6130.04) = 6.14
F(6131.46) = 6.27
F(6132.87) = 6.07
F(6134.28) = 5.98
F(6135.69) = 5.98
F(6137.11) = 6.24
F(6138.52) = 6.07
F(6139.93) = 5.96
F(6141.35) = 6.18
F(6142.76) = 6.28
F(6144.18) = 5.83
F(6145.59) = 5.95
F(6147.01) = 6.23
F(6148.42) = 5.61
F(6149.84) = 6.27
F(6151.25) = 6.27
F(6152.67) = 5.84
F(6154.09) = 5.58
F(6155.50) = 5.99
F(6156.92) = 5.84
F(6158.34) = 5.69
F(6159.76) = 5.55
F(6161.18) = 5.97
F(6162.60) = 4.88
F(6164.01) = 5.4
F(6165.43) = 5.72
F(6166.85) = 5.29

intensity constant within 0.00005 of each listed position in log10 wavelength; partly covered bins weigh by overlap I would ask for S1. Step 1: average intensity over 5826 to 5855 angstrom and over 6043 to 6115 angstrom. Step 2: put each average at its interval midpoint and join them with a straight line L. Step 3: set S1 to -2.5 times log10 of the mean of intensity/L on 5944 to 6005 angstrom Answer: 0.031 mag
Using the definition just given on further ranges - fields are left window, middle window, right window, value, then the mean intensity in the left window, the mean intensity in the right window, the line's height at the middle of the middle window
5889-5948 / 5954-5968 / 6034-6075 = -0.04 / 5.8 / 6.29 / 5.95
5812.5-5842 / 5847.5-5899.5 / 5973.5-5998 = 0.12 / 6.36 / 6.12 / 6.29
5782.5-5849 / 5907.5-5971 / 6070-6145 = 0.03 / 6.35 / 6.22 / 6.3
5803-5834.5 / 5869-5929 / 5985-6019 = 0.11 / 6.31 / 6.12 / 6.23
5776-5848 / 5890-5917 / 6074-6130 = 0.17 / 6.35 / 6.24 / 6.31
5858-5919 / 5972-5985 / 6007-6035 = -0.02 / 5.59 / 6.18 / 5.99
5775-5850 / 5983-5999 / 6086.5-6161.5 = 0.02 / 6.34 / 6.13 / 6.22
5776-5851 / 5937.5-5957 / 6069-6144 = 0.01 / 6.34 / 6.23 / 6.29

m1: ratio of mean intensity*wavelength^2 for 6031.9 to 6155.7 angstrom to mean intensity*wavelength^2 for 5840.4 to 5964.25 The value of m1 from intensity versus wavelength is 1.12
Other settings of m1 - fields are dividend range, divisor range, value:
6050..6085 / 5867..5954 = 1.14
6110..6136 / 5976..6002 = 1.05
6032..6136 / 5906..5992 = 1.07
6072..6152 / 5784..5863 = 1.09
